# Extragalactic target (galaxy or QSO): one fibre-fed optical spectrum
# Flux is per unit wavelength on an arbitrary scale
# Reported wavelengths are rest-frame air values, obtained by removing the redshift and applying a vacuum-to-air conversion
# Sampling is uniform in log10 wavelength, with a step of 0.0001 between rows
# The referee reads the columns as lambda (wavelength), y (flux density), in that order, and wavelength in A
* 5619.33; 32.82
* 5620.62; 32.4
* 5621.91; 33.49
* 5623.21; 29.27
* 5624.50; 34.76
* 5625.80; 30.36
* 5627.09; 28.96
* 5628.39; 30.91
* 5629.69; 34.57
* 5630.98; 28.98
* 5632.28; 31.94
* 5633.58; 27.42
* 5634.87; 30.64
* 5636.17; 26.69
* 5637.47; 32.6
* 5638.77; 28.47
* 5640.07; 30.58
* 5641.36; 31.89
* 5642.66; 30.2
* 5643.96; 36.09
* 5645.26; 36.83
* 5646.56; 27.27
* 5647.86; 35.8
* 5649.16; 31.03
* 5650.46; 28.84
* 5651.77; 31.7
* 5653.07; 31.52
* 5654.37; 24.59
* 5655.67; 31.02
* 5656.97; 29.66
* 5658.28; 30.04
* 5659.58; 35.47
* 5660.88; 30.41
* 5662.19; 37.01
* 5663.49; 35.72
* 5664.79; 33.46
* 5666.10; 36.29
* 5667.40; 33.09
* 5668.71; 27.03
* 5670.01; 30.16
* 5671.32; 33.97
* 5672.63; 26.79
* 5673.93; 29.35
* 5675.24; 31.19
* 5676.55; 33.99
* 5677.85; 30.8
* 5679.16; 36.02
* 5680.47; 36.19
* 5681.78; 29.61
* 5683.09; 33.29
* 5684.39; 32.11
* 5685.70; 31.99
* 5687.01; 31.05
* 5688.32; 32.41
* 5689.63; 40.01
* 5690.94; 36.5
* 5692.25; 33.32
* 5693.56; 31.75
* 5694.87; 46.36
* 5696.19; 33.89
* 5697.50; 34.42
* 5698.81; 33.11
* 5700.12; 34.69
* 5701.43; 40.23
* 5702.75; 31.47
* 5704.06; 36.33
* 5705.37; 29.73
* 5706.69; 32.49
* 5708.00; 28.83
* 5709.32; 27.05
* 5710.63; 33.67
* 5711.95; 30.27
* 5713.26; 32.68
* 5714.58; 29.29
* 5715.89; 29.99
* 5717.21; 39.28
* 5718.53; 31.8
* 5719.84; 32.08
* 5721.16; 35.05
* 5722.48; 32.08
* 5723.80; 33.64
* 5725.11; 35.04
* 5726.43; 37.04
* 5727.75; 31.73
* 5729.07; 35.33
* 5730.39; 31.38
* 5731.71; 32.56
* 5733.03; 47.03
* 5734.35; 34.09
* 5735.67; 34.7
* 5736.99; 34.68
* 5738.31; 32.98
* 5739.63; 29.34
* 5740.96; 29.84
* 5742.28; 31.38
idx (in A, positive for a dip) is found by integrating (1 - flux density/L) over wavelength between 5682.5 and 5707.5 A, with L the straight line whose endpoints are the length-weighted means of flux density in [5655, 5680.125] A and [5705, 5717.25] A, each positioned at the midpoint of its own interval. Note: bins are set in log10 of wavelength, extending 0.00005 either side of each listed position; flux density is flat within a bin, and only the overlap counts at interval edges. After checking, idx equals -2.4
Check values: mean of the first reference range 32.2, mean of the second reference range 31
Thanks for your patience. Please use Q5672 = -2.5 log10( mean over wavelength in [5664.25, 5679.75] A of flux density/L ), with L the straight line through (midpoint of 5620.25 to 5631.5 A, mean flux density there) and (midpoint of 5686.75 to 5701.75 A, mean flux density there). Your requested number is 0.08 mag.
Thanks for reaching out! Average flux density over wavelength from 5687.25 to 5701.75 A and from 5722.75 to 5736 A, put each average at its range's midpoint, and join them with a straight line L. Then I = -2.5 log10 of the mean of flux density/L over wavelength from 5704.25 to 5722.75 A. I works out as 0.117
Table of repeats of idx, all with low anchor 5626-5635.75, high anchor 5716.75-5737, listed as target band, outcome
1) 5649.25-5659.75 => 0.4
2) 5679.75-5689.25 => 0.1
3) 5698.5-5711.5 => 0.4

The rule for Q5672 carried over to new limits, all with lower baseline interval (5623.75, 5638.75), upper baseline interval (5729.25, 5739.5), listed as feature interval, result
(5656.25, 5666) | -0.046 mag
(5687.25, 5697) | -0.088 mag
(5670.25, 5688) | 0.023 mag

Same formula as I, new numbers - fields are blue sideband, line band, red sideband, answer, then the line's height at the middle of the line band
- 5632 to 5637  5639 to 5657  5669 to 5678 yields -0.06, 29.7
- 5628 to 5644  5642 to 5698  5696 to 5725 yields -0.04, 31.7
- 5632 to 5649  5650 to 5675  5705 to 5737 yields 0.01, 31.8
